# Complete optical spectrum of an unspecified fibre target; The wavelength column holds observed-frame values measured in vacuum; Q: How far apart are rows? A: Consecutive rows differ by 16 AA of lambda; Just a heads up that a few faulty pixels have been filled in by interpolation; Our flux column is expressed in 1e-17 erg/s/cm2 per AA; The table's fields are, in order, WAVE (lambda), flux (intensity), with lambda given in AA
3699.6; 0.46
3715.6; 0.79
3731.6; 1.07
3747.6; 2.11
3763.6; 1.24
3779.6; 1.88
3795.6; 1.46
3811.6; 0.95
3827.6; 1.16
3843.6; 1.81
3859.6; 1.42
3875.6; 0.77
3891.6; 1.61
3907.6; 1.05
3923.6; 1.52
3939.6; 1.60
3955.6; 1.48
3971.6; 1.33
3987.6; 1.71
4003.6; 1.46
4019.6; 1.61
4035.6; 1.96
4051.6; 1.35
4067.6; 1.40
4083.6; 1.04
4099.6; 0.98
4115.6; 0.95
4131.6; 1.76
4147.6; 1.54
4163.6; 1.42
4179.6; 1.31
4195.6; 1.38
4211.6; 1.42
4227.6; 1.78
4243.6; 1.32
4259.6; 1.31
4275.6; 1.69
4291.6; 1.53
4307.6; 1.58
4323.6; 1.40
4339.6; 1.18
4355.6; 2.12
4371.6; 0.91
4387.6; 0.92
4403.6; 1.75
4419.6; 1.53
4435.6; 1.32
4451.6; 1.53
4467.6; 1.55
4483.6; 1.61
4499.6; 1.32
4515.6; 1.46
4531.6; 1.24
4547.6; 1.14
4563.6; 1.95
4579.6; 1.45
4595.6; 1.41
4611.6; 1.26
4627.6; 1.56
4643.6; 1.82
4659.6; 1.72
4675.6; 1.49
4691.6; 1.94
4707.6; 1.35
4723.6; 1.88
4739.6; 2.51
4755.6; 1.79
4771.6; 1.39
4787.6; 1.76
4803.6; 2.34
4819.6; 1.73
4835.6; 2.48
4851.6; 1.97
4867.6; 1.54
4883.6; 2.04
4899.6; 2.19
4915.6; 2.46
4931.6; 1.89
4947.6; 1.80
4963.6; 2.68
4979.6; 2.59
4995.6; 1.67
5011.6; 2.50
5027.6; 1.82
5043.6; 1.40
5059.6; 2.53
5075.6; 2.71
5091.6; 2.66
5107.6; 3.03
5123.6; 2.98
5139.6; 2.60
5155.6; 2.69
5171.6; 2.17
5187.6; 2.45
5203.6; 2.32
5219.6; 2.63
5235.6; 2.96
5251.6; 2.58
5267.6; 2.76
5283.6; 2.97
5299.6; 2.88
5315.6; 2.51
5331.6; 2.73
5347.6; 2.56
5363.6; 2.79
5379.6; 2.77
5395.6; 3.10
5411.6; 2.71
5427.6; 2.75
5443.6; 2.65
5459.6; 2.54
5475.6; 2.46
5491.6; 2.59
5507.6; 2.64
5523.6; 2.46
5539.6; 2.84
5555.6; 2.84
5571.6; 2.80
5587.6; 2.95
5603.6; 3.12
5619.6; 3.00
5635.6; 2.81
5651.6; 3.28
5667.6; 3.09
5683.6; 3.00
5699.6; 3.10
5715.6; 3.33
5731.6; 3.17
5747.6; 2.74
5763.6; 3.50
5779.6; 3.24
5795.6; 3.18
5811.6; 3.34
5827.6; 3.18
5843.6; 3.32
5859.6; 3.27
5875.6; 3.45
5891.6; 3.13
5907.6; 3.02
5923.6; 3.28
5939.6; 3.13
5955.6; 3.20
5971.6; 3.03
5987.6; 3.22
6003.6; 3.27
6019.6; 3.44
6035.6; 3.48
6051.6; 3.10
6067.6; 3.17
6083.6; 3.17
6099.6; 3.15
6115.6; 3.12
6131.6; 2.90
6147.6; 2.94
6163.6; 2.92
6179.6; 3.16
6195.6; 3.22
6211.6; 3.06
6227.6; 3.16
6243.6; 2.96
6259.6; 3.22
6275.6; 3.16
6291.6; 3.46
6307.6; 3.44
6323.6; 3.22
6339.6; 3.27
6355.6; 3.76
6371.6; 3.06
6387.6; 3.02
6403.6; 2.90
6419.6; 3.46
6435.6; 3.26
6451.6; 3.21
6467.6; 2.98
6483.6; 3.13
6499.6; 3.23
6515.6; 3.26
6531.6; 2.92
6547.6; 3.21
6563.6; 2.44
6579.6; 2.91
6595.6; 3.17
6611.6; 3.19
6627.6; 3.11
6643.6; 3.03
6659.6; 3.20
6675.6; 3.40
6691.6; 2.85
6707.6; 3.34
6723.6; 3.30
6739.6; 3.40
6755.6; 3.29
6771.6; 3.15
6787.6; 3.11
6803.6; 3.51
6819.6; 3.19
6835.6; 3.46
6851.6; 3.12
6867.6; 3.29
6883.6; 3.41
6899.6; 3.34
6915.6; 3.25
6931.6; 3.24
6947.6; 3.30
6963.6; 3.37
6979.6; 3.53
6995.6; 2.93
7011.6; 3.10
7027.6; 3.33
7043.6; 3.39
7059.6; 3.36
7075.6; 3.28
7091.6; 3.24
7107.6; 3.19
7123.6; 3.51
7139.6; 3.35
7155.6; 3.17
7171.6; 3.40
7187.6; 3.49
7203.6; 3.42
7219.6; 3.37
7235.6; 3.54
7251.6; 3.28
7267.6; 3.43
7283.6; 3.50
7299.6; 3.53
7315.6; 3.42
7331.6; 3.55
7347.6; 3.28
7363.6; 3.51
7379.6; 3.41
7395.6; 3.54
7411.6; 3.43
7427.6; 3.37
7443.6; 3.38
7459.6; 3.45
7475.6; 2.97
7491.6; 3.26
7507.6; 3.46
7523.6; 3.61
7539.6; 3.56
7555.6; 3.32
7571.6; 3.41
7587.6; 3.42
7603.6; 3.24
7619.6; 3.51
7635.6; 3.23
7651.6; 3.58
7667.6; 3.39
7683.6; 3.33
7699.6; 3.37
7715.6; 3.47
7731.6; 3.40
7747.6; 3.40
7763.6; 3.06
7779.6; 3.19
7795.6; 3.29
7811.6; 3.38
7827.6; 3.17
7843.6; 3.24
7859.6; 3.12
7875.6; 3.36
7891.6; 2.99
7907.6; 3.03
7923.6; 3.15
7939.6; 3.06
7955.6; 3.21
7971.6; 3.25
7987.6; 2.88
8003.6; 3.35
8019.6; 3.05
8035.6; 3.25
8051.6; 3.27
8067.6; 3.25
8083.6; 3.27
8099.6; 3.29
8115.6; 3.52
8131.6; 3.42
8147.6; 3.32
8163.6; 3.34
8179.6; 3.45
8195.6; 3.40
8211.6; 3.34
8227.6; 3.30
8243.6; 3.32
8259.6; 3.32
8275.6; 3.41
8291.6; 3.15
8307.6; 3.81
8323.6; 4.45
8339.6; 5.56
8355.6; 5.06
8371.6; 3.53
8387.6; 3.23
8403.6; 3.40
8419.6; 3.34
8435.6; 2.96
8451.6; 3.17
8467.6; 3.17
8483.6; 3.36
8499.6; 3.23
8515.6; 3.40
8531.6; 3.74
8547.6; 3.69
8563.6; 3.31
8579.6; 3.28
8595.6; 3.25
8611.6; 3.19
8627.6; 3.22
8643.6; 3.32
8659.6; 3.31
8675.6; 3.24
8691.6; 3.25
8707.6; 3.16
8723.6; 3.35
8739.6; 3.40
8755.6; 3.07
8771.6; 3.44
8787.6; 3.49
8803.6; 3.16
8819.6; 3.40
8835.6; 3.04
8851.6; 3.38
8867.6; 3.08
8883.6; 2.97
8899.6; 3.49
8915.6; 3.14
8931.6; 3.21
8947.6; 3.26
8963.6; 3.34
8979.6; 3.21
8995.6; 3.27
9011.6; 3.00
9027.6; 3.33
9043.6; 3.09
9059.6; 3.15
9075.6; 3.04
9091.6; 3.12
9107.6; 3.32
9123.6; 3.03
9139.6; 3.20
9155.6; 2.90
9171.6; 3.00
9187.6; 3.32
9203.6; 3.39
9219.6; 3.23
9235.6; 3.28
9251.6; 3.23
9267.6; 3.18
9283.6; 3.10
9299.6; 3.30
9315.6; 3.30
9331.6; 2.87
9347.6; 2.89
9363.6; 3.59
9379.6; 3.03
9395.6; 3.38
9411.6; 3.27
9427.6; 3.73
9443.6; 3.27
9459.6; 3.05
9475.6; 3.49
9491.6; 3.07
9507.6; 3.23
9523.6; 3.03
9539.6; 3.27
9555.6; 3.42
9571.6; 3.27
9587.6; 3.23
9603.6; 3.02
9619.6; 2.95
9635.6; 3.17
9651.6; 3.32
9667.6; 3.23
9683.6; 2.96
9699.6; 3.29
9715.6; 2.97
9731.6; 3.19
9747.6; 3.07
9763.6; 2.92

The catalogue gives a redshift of 0.27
